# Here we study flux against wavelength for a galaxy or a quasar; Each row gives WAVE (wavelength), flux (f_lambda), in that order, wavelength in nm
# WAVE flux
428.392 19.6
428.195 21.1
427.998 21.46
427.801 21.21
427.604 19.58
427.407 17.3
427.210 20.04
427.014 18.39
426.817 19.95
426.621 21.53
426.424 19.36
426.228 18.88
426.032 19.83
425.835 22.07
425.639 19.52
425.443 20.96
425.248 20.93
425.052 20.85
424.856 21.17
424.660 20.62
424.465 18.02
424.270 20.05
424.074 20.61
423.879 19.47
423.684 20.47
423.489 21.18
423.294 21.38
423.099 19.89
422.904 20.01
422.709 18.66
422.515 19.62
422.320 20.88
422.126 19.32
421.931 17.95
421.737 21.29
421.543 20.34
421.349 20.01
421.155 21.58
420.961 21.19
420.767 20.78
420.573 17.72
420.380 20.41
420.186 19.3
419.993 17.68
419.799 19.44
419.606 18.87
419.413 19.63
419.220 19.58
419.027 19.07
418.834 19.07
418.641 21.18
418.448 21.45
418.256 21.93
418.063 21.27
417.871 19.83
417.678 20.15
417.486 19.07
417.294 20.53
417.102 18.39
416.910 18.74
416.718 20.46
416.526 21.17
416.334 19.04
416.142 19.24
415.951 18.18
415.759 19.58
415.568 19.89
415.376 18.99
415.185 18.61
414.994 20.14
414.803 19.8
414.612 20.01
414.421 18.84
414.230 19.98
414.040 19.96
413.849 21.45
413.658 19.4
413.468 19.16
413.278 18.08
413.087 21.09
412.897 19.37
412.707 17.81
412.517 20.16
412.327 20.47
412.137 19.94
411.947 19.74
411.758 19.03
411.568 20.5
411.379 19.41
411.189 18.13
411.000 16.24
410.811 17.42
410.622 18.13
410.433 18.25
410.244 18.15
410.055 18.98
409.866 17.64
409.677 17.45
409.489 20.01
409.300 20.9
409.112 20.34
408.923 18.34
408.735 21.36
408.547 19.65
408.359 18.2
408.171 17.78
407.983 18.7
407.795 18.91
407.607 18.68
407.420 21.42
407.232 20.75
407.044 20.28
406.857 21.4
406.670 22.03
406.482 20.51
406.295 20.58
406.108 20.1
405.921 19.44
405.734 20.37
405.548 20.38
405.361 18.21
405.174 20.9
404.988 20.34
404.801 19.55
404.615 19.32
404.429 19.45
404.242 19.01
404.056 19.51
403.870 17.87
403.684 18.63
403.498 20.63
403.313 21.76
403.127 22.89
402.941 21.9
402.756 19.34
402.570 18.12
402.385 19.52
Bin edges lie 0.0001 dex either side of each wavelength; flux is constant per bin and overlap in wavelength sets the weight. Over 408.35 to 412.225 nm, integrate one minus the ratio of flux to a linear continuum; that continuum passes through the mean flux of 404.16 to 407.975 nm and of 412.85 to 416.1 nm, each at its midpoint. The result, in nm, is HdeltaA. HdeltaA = 0.17 nm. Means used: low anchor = 20.1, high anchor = 19.6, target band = 19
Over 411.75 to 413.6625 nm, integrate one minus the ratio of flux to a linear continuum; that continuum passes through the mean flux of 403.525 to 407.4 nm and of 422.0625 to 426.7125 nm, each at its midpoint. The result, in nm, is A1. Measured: 0.05 nm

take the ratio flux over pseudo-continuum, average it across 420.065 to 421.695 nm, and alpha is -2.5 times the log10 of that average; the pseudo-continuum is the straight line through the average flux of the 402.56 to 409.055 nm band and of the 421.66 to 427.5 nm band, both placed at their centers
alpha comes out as -0.01 mag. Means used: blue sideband 19.9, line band 20.2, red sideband 20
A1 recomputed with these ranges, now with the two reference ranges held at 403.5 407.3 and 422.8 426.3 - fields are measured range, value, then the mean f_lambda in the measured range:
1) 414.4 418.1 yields 0.106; 19.6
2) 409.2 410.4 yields 0.072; 18.8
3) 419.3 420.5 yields 0.062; 19.2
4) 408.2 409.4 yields 0.019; 19.7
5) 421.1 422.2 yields 0.013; 20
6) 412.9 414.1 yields 0.017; 19.8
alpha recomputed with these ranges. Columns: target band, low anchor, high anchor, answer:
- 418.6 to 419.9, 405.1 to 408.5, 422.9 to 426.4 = 0.04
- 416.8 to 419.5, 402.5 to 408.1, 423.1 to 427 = 0.01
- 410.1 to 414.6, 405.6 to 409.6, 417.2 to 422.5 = 0.04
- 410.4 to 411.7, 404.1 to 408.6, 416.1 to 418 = 0.08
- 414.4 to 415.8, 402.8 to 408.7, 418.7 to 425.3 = 0.02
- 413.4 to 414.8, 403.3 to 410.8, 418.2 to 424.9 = 0.00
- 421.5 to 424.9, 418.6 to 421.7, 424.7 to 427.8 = -0.01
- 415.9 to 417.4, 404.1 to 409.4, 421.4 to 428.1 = 0.03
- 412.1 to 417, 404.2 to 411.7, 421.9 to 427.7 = 0.00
